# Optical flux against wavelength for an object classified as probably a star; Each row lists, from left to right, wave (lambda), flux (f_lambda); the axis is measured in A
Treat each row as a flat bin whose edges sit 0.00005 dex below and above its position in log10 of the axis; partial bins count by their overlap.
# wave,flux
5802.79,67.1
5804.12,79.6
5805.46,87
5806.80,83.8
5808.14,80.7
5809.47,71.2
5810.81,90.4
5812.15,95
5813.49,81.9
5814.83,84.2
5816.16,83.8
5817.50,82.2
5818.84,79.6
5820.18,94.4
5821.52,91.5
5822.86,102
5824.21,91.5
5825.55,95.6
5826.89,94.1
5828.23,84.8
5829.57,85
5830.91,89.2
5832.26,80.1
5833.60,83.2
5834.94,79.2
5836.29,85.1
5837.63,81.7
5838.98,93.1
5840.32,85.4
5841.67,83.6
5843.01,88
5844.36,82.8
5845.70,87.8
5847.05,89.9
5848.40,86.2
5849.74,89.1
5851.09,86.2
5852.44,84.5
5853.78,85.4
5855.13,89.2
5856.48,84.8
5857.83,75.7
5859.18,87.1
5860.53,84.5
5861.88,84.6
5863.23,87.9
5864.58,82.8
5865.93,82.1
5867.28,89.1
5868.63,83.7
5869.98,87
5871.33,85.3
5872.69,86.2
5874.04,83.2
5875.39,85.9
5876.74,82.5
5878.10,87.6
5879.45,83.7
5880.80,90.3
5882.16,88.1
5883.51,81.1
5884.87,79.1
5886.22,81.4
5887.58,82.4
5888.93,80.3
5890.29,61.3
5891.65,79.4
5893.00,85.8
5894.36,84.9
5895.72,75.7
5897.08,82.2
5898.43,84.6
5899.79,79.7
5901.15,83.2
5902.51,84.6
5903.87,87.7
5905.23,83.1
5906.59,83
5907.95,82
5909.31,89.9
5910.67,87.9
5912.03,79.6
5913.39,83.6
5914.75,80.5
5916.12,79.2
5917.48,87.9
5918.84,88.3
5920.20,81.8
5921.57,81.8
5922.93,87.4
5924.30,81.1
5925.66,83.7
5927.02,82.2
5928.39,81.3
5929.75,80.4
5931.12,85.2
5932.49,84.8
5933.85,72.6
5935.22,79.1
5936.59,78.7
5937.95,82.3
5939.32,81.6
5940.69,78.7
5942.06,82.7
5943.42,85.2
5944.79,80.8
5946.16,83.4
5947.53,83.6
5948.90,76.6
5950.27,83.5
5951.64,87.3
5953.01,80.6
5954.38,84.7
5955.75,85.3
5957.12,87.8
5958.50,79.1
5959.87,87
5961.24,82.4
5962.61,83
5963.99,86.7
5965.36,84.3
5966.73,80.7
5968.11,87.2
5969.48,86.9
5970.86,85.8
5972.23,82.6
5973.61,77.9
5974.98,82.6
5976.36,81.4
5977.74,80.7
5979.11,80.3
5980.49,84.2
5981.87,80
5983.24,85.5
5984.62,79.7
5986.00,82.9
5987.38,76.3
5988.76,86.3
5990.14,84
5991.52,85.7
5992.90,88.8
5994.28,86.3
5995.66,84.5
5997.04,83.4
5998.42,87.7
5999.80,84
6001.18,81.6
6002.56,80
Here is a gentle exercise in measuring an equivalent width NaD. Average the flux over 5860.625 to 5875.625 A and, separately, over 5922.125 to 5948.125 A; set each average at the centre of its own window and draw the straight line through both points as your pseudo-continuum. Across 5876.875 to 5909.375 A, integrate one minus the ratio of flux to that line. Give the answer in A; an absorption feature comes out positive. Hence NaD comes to 0.6 A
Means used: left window 85.2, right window 81.8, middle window 82.4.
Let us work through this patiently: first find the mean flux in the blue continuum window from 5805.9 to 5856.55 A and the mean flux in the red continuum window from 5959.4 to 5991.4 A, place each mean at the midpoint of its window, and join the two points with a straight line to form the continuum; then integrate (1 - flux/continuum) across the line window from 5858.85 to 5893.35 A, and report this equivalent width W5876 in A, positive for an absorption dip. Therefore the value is 0.8 A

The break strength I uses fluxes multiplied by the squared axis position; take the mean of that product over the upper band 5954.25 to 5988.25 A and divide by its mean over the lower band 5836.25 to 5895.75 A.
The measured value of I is 1.02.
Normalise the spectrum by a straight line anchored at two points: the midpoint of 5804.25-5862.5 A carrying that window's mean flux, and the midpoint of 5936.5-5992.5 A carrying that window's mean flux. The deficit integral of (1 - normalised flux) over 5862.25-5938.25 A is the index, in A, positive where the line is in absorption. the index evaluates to 1.3 A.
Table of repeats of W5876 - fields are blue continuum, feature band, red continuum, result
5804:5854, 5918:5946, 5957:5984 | 0.7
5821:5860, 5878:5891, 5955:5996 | 0.7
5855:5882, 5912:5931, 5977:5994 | 0.3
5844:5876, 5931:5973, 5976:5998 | 0.5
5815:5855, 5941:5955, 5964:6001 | 0.3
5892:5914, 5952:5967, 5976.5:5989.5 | -0.3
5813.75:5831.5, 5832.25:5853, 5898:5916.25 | 0.5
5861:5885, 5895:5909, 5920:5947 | 0.1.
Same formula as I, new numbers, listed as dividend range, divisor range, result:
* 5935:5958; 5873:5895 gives 1.02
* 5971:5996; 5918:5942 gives 1.03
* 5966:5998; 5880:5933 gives 1.03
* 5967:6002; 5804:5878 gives 1.02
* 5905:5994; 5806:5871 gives 1.00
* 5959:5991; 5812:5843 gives 1.00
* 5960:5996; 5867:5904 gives 1.04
